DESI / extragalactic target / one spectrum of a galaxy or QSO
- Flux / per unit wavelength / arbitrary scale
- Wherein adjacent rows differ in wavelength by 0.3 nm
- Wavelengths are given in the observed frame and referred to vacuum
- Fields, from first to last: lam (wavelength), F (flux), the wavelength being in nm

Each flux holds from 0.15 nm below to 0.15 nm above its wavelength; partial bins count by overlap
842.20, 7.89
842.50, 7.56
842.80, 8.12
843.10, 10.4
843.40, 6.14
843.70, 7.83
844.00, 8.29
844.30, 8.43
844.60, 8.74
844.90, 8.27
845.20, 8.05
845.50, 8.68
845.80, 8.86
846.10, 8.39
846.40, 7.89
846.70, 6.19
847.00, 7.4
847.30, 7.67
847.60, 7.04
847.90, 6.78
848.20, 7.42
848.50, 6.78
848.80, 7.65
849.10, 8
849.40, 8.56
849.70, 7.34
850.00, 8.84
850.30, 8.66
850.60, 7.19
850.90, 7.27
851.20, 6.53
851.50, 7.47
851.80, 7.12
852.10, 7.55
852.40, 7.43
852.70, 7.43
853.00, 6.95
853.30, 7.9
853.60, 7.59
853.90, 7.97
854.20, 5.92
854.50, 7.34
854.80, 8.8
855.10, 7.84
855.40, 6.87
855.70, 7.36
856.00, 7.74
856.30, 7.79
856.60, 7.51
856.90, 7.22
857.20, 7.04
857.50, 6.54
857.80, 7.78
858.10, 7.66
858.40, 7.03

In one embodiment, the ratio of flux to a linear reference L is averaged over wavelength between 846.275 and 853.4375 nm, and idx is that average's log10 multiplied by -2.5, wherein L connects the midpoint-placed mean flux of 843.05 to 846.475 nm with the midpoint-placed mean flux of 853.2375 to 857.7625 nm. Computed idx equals 0.06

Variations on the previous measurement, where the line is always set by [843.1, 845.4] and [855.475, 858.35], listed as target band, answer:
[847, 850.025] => 0.05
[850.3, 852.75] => 0.05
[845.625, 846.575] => -0.04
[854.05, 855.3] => 0.01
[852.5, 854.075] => 0.01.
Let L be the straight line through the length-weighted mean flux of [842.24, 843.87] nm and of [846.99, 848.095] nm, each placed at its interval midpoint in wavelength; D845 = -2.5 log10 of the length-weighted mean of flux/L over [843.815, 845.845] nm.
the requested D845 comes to -0.10 mag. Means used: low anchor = 8.01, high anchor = 7.21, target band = 8.44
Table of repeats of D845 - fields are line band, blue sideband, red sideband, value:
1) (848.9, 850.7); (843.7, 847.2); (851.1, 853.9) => -0.06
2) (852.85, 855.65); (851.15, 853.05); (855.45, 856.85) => -0.01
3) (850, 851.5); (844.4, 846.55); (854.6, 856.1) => 0.07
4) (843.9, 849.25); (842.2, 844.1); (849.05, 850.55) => 0.04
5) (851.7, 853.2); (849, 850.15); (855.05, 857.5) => 0.07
